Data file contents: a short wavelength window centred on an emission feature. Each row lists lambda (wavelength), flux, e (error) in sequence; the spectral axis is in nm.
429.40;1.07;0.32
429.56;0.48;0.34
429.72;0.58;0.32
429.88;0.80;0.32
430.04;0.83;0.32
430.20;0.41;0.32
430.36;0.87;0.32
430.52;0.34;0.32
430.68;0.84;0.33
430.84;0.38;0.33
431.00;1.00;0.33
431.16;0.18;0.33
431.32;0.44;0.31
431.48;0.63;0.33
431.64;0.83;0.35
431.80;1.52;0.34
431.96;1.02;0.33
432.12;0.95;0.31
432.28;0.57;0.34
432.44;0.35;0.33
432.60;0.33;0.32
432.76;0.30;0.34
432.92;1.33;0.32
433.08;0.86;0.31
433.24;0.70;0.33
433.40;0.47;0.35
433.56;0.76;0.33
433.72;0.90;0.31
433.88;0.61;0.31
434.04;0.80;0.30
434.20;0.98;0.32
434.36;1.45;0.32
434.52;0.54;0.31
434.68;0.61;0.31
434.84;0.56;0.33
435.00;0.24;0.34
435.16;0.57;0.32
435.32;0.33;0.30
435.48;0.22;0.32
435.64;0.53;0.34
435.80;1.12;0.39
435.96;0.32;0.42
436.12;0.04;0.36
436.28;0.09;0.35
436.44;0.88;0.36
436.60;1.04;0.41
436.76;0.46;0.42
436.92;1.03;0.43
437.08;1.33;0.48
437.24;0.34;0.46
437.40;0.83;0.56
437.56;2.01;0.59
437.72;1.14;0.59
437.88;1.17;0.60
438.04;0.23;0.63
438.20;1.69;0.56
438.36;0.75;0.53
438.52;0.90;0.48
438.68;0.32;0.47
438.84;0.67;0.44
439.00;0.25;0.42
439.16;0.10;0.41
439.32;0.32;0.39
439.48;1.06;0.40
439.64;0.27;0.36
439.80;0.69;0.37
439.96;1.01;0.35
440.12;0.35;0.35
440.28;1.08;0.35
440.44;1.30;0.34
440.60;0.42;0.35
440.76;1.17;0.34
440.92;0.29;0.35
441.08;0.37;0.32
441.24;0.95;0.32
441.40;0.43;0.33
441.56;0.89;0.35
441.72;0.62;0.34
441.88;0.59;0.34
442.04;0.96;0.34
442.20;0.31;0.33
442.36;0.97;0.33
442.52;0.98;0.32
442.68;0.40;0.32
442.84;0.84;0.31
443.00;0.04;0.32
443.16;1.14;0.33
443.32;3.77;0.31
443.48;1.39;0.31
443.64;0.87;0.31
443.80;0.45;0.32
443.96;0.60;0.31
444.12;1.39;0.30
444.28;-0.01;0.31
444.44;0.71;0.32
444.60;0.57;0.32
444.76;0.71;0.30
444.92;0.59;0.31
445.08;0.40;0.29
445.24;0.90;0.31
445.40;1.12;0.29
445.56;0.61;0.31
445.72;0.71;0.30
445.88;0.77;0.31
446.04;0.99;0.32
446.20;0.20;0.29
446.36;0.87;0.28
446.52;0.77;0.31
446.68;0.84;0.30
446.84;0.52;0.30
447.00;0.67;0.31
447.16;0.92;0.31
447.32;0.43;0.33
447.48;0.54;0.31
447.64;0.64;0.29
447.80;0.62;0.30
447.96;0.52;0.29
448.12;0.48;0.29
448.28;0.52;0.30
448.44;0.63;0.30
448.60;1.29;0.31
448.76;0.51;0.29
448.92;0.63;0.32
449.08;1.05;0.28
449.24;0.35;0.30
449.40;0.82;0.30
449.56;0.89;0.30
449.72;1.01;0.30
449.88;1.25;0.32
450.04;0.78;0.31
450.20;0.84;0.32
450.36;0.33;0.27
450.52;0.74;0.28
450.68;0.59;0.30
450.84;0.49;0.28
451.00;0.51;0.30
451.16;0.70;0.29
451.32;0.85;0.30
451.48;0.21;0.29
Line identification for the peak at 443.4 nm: H-gamma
